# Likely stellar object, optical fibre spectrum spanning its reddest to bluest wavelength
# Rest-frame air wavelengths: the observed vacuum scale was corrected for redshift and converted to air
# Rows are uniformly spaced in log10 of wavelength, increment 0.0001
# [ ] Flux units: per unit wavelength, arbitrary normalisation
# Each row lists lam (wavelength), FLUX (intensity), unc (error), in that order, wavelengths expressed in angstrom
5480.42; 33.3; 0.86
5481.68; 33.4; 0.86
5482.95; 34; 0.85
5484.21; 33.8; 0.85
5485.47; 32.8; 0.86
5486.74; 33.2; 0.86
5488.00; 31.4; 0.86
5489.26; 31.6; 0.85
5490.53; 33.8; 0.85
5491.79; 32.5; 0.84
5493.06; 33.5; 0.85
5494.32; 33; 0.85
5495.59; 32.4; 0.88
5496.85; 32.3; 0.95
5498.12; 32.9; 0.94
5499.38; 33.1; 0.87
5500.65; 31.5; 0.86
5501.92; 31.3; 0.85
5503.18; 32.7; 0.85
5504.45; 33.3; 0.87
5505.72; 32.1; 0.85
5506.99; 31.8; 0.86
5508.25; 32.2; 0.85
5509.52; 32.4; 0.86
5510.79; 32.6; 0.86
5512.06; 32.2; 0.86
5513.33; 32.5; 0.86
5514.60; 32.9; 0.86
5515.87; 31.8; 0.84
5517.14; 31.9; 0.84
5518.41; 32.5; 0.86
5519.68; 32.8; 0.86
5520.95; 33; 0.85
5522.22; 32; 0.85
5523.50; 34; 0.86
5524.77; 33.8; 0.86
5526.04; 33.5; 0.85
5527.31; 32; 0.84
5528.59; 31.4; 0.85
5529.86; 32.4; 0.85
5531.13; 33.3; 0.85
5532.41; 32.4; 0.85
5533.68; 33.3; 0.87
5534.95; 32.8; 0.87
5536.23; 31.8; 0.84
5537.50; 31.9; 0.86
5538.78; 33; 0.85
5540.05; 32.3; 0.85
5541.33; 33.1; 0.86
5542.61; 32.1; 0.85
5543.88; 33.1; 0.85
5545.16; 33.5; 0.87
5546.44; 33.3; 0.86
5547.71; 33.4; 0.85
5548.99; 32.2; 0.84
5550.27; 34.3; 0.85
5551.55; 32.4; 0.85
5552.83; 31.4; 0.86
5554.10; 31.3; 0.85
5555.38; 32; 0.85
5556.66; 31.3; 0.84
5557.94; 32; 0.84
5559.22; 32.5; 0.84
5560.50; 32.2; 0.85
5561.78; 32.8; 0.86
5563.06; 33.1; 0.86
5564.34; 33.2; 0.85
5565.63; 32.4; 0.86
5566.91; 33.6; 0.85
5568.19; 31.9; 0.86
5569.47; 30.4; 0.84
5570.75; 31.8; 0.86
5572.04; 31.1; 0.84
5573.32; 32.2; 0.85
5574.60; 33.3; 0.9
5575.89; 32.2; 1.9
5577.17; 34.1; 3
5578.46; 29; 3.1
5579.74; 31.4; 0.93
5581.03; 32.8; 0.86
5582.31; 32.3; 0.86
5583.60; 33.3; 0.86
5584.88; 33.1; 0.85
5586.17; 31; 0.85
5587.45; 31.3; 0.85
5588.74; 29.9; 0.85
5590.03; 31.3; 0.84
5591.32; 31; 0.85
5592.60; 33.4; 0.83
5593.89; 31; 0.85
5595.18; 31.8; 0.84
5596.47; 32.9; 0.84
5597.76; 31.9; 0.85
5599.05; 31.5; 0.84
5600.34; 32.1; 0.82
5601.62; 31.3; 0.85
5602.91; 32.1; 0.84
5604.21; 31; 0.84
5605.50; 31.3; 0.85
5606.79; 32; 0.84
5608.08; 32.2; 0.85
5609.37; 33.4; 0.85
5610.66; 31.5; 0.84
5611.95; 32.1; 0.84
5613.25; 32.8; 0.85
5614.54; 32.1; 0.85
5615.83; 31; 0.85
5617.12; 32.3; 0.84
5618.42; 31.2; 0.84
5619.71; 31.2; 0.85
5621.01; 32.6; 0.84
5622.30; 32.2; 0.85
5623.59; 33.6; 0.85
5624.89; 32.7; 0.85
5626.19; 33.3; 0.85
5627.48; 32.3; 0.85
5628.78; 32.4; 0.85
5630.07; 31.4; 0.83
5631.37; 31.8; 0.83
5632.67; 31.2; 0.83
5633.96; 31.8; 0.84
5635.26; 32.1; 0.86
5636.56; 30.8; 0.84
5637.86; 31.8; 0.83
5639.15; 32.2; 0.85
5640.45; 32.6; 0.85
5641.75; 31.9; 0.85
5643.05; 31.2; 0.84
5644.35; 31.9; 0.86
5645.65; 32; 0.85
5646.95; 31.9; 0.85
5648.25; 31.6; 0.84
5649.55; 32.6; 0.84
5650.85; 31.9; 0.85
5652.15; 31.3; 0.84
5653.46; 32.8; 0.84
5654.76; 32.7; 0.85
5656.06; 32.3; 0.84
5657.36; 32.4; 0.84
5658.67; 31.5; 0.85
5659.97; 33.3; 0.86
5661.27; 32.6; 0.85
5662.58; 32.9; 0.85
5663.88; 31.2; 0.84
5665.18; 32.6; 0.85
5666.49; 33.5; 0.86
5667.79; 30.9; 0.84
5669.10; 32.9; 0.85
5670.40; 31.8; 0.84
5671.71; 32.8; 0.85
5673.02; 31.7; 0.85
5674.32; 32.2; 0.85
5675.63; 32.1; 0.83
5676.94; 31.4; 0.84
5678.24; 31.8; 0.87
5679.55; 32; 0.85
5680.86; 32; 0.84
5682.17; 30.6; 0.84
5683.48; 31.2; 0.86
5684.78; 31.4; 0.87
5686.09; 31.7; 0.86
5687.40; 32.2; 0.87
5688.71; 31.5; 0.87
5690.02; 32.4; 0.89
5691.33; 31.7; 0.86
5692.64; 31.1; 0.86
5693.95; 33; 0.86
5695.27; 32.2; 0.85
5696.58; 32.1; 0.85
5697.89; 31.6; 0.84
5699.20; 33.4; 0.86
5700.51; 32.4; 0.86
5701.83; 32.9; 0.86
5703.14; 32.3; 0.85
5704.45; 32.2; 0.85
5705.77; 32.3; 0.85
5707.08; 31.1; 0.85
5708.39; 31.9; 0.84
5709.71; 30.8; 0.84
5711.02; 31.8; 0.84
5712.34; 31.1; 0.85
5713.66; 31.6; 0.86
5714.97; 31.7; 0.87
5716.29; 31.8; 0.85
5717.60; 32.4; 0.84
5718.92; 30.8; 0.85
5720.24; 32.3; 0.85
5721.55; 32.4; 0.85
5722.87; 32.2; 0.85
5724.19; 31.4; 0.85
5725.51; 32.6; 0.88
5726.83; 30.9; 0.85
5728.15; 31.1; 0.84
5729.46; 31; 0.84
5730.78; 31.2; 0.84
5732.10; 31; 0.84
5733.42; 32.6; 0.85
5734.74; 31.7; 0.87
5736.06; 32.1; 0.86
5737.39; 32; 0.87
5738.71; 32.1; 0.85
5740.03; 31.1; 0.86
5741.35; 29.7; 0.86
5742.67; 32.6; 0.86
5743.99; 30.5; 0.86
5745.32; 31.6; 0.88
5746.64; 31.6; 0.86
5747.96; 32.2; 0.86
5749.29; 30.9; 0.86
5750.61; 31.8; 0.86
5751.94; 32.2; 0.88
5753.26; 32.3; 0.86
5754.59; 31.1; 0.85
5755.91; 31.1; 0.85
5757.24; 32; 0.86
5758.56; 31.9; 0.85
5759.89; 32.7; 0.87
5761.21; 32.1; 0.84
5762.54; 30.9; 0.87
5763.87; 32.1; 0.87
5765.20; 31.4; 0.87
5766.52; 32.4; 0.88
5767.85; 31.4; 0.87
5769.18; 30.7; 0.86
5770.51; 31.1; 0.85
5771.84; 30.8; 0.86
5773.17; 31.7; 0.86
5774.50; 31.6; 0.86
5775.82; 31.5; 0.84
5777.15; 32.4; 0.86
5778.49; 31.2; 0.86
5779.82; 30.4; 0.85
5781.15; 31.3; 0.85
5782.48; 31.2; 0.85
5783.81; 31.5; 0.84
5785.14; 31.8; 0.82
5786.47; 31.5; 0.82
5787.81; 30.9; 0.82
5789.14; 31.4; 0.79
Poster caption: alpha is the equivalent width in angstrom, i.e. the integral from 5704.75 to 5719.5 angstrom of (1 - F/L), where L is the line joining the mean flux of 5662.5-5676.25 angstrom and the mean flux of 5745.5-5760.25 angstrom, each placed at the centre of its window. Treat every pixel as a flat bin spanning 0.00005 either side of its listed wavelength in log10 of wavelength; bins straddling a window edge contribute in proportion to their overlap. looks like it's 0.2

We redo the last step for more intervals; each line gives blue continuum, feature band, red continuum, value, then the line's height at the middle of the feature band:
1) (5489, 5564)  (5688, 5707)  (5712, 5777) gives -0.2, 31.8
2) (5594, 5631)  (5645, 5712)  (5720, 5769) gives -0.4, 31.9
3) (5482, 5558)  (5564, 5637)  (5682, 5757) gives 0.6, 32.2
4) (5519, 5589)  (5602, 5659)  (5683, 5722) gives 0.2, 32.2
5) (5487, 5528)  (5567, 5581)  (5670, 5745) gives 0.2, 32.3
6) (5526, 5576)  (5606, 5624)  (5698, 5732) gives 0.0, 32.2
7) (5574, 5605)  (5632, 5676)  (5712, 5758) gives -0.5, 31.8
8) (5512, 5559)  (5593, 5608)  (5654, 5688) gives 0.3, 32.3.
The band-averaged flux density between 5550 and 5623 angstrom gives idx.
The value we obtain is 32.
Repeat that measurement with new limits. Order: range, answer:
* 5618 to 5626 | 32.3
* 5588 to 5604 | 31.6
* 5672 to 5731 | 31.8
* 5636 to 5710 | 32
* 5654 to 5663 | 32.5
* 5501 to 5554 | 32.6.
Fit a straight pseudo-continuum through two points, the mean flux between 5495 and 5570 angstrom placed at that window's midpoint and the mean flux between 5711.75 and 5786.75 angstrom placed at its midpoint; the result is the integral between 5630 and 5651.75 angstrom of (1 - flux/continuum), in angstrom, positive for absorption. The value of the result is 0.2 angstrom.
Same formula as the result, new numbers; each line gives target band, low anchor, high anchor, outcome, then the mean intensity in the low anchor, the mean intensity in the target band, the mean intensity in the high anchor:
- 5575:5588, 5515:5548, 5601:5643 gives 0.1 angstrom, 32.7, 32.1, 32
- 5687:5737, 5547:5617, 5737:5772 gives -0.3 angstrom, 32.1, 31.9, 31.6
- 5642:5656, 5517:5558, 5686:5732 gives 0.1 angstrom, 32.6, 32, 31.9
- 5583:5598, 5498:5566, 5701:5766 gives 0.2 angstrom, 32.5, 31.8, 31.7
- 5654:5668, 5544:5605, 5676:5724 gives -0.2 angstrom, 32.1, 32.4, 31.9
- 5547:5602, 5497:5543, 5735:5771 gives 0.4 angstrom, 32.5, 32.1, 31.6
